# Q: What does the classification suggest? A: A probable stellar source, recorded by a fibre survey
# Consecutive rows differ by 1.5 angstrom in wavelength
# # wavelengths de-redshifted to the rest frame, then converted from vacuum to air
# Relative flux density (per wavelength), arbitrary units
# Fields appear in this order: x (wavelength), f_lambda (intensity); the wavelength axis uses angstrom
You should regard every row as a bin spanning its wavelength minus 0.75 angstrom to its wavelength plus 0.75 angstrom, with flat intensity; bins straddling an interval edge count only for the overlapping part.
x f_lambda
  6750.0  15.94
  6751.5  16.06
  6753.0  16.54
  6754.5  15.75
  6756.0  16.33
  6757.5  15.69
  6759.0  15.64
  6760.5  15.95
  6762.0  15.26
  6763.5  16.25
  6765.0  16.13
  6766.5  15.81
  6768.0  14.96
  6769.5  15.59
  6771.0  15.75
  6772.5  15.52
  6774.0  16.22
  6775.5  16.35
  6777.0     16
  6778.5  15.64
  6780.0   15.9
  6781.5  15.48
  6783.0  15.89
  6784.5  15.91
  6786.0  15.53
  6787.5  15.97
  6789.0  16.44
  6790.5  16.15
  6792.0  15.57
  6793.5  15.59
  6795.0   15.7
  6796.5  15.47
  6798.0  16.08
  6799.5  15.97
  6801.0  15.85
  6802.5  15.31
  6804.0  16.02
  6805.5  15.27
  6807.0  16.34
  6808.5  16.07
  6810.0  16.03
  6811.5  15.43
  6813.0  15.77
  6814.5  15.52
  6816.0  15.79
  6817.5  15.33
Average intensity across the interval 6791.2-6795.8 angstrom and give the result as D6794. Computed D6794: 15.6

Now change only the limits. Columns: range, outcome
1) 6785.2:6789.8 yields 16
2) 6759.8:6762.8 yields 15.6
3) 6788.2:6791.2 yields 16.3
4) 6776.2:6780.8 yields 15.8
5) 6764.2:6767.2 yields 16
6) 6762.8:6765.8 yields 16.2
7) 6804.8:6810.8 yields 15.9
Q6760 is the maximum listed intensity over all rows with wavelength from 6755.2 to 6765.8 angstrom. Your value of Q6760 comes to 16.33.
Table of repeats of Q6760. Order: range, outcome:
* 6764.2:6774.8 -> 16.22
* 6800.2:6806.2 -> 16.02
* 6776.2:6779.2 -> 16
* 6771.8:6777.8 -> 16.35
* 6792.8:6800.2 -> 16.08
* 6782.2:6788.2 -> 15.97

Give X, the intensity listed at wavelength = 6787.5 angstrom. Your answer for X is 15.97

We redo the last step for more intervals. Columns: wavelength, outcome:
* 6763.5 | 16.25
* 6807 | 16.34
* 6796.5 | 15.47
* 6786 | 15.53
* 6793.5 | 15.59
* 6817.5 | 15.33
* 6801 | 15.85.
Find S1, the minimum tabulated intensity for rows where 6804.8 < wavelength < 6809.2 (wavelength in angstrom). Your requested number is 15.27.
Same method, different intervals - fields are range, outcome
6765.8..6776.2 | 14.96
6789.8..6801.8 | 15.47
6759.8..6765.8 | 15.26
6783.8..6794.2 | 15.53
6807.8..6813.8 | 15.43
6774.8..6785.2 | 15.48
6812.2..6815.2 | 15.52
